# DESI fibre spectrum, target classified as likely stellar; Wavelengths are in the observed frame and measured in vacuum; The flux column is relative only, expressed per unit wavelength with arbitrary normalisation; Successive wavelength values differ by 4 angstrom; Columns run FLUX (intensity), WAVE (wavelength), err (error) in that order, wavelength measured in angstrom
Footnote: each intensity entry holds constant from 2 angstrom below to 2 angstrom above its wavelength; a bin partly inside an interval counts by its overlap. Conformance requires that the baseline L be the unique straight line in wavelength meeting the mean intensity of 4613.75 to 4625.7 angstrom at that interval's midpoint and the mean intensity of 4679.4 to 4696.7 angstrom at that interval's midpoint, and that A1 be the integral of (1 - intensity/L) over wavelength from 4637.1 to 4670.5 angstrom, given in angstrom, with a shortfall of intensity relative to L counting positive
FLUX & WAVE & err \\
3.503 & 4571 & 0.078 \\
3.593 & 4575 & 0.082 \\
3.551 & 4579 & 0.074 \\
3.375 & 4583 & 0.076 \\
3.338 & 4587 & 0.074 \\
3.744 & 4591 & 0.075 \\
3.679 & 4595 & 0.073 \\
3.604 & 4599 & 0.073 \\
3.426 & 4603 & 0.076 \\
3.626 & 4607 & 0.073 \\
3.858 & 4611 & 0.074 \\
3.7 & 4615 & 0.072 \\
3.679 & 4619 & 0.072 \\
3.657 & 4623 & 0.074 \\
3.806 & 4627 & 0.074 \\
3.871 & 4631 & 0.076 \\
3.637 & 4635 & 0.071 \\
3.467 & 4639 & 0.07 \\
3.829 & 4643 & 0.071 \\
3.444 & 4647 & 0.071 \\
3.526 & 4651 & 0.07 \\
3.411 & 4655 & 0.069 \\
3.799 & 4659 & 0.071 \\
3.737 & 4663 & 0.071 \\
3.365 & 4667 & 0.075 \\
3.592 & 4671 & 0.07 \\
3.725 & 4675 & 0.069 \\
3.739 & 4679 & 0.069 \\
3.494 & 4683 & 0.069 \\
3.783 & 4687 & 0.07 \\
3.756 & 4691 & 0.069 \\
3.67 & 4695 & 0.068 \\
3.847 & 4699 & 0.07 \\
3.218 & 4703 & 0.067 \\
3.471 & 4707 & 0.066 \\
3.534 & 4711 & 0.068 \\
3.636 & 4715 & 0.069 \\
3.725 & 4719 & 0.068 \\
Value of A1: 1.0 angstrom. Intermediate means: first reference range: 3.68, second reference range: 3.68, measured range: 3.57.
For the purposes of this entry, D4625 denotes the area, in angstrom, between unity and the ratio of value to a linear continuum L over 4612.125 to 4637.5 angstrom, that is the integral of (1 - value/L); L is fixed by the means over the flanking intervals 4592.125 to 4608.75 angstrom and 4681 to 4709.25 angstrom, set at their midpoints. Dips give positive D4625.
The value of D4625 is -0.9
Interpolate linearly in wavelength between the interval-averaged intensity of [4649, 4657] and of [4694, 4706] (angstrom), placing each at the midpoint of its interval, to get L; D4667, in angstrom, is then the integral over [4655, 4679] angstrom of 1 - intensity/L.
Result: -0.9 angstrom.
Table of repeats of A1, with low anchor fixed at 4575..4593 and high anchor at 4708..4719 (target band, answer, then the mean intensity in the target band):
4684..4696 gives -0.46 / 3.72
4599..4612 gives -0.32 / 3.61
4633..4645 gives -0.32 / 3.64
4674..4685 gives -0.21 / 3.65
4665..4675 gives 0.12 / 3.53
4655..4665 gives -0.37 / 3.7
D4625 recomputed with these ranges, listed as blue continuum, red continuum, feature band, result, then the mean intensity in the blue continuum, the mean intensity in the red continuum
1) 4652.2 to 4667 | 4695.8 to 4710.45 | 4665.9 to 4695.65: -0.7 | 3.6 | 3.53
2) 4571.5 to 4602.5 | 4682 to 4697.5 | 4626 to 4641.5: -0.3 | 3.55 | 3.69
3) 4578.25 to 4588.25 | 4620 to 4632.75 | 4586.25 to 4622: -0.6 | 3.41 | 3.77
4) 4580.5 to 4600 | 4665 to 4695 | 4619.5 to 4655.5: -0.4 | 3.55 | 3.64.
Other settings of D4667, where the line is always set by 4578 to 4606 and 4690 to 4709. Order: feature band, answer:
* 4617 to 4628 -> -0.49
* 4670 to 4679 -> -0.28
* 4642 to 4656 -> 0.07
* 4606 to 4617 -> -0.60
